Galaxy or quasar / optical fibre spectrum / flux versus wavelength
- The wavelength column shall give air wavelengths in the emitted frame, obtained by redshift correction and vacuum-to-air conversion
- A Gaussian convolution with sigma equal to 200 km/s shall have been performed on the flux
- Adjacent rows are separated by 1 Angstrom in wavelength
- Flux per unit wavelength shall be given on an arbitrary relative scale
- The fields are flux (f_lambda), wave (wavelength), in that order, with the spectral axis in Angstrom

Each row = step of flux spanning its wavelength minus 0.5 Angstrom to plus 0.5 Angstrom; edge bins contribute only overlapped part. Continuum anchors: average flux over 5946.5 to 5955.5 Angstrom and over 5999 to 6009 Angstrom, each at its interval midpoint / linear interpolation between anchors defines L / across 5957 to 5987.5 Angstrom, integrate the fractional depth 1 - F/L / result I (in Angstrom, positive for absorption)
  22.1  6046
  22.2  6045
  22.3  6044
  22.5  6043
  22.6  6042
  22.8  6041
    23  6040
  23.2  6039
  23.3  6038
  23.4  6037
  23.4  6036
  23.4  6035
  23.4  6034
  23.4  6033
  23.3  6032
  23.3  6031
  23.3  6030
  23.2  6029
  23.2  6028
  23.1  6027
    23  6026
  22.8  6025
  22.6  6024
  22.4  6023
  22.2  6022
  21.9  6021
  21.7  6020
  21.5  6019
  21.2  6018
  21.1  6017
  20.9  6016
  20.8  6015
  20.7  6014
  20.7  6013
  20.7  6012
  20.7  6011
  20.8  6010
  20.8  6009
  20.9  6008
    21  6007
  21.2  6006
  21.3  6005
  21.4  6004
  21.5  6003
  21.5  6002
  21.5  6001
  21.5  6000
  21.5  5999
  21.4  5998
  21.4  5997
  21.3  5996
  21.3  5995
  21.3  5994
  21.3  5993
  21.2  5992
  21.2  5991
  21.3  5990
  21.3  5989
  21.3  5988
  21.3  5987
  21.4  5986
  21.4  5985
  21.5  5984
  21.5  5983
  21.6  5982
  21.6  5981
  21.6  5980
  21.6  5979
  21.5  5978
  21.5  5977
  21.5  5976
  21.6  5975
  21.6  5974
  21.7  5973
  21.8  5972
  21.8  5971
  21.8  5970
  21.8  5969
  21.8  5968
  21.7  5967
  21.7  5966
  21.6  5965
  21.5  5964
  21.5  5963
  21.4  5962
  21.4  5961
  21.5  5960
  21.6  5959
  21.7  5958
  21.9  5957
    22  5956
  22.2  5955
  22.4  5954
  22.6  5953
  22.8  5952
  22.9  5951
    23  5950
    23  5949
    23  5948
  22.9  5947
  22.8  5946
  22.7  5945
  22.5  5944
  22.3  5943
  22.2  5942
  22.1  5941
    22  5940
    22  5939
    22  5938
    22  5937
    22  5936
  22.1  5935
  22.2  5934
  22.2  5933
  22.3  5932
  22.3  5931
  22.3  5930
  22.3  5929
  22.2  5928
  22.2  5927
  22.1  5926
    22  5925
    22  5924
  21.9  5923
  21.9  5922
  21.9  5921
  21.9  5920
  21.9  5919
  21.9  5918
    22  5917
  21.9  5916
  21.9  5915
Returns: 0.8 Angstrom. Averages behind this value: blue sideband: 22.8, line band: 21.6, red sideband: 21.3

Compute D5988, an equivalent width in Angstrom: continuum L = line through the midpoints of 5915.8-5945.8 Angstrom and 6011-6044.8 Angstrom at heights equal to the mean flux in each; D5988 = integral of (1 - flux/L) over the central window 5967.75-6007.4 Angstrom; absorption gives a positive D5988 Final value 1.5 Angstrom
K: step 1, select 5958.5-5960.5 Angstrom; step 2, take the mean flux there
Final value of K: 21.6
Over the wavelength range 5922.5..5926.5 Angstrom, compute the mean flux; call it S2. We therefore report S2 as 22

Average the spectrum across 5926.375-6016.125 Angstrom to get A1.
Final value 21.7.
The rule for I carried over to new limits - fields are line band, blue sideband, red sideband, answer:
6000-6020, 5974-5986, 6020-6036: 1.2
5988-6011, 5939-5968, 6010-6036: 1.0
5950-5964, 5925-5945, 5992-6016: -0.1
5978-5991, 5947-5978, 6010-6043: 0.4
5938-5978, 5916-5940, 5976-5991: -0.6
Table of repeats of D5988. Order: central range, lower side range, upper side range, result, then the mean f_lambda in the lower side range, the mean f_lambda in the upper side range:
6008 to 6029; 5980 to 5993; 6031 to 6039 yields 0.96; 21.4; 23.4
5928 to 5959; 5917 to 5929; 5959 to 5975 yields -0.72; 22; 21.6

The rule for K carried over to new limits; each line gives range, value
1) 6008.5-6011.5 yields 20.8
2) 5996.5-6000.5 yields 21.4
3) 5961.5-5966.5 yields 21.5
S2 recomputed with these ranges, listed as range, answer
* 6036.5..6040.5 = 23.2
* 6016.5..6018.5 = 21.1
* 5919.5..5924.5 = 21.9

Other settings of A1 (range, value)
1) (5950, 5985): 21.8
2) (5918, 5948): 22.2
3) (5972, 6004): 21.4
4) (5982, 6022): 21.3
